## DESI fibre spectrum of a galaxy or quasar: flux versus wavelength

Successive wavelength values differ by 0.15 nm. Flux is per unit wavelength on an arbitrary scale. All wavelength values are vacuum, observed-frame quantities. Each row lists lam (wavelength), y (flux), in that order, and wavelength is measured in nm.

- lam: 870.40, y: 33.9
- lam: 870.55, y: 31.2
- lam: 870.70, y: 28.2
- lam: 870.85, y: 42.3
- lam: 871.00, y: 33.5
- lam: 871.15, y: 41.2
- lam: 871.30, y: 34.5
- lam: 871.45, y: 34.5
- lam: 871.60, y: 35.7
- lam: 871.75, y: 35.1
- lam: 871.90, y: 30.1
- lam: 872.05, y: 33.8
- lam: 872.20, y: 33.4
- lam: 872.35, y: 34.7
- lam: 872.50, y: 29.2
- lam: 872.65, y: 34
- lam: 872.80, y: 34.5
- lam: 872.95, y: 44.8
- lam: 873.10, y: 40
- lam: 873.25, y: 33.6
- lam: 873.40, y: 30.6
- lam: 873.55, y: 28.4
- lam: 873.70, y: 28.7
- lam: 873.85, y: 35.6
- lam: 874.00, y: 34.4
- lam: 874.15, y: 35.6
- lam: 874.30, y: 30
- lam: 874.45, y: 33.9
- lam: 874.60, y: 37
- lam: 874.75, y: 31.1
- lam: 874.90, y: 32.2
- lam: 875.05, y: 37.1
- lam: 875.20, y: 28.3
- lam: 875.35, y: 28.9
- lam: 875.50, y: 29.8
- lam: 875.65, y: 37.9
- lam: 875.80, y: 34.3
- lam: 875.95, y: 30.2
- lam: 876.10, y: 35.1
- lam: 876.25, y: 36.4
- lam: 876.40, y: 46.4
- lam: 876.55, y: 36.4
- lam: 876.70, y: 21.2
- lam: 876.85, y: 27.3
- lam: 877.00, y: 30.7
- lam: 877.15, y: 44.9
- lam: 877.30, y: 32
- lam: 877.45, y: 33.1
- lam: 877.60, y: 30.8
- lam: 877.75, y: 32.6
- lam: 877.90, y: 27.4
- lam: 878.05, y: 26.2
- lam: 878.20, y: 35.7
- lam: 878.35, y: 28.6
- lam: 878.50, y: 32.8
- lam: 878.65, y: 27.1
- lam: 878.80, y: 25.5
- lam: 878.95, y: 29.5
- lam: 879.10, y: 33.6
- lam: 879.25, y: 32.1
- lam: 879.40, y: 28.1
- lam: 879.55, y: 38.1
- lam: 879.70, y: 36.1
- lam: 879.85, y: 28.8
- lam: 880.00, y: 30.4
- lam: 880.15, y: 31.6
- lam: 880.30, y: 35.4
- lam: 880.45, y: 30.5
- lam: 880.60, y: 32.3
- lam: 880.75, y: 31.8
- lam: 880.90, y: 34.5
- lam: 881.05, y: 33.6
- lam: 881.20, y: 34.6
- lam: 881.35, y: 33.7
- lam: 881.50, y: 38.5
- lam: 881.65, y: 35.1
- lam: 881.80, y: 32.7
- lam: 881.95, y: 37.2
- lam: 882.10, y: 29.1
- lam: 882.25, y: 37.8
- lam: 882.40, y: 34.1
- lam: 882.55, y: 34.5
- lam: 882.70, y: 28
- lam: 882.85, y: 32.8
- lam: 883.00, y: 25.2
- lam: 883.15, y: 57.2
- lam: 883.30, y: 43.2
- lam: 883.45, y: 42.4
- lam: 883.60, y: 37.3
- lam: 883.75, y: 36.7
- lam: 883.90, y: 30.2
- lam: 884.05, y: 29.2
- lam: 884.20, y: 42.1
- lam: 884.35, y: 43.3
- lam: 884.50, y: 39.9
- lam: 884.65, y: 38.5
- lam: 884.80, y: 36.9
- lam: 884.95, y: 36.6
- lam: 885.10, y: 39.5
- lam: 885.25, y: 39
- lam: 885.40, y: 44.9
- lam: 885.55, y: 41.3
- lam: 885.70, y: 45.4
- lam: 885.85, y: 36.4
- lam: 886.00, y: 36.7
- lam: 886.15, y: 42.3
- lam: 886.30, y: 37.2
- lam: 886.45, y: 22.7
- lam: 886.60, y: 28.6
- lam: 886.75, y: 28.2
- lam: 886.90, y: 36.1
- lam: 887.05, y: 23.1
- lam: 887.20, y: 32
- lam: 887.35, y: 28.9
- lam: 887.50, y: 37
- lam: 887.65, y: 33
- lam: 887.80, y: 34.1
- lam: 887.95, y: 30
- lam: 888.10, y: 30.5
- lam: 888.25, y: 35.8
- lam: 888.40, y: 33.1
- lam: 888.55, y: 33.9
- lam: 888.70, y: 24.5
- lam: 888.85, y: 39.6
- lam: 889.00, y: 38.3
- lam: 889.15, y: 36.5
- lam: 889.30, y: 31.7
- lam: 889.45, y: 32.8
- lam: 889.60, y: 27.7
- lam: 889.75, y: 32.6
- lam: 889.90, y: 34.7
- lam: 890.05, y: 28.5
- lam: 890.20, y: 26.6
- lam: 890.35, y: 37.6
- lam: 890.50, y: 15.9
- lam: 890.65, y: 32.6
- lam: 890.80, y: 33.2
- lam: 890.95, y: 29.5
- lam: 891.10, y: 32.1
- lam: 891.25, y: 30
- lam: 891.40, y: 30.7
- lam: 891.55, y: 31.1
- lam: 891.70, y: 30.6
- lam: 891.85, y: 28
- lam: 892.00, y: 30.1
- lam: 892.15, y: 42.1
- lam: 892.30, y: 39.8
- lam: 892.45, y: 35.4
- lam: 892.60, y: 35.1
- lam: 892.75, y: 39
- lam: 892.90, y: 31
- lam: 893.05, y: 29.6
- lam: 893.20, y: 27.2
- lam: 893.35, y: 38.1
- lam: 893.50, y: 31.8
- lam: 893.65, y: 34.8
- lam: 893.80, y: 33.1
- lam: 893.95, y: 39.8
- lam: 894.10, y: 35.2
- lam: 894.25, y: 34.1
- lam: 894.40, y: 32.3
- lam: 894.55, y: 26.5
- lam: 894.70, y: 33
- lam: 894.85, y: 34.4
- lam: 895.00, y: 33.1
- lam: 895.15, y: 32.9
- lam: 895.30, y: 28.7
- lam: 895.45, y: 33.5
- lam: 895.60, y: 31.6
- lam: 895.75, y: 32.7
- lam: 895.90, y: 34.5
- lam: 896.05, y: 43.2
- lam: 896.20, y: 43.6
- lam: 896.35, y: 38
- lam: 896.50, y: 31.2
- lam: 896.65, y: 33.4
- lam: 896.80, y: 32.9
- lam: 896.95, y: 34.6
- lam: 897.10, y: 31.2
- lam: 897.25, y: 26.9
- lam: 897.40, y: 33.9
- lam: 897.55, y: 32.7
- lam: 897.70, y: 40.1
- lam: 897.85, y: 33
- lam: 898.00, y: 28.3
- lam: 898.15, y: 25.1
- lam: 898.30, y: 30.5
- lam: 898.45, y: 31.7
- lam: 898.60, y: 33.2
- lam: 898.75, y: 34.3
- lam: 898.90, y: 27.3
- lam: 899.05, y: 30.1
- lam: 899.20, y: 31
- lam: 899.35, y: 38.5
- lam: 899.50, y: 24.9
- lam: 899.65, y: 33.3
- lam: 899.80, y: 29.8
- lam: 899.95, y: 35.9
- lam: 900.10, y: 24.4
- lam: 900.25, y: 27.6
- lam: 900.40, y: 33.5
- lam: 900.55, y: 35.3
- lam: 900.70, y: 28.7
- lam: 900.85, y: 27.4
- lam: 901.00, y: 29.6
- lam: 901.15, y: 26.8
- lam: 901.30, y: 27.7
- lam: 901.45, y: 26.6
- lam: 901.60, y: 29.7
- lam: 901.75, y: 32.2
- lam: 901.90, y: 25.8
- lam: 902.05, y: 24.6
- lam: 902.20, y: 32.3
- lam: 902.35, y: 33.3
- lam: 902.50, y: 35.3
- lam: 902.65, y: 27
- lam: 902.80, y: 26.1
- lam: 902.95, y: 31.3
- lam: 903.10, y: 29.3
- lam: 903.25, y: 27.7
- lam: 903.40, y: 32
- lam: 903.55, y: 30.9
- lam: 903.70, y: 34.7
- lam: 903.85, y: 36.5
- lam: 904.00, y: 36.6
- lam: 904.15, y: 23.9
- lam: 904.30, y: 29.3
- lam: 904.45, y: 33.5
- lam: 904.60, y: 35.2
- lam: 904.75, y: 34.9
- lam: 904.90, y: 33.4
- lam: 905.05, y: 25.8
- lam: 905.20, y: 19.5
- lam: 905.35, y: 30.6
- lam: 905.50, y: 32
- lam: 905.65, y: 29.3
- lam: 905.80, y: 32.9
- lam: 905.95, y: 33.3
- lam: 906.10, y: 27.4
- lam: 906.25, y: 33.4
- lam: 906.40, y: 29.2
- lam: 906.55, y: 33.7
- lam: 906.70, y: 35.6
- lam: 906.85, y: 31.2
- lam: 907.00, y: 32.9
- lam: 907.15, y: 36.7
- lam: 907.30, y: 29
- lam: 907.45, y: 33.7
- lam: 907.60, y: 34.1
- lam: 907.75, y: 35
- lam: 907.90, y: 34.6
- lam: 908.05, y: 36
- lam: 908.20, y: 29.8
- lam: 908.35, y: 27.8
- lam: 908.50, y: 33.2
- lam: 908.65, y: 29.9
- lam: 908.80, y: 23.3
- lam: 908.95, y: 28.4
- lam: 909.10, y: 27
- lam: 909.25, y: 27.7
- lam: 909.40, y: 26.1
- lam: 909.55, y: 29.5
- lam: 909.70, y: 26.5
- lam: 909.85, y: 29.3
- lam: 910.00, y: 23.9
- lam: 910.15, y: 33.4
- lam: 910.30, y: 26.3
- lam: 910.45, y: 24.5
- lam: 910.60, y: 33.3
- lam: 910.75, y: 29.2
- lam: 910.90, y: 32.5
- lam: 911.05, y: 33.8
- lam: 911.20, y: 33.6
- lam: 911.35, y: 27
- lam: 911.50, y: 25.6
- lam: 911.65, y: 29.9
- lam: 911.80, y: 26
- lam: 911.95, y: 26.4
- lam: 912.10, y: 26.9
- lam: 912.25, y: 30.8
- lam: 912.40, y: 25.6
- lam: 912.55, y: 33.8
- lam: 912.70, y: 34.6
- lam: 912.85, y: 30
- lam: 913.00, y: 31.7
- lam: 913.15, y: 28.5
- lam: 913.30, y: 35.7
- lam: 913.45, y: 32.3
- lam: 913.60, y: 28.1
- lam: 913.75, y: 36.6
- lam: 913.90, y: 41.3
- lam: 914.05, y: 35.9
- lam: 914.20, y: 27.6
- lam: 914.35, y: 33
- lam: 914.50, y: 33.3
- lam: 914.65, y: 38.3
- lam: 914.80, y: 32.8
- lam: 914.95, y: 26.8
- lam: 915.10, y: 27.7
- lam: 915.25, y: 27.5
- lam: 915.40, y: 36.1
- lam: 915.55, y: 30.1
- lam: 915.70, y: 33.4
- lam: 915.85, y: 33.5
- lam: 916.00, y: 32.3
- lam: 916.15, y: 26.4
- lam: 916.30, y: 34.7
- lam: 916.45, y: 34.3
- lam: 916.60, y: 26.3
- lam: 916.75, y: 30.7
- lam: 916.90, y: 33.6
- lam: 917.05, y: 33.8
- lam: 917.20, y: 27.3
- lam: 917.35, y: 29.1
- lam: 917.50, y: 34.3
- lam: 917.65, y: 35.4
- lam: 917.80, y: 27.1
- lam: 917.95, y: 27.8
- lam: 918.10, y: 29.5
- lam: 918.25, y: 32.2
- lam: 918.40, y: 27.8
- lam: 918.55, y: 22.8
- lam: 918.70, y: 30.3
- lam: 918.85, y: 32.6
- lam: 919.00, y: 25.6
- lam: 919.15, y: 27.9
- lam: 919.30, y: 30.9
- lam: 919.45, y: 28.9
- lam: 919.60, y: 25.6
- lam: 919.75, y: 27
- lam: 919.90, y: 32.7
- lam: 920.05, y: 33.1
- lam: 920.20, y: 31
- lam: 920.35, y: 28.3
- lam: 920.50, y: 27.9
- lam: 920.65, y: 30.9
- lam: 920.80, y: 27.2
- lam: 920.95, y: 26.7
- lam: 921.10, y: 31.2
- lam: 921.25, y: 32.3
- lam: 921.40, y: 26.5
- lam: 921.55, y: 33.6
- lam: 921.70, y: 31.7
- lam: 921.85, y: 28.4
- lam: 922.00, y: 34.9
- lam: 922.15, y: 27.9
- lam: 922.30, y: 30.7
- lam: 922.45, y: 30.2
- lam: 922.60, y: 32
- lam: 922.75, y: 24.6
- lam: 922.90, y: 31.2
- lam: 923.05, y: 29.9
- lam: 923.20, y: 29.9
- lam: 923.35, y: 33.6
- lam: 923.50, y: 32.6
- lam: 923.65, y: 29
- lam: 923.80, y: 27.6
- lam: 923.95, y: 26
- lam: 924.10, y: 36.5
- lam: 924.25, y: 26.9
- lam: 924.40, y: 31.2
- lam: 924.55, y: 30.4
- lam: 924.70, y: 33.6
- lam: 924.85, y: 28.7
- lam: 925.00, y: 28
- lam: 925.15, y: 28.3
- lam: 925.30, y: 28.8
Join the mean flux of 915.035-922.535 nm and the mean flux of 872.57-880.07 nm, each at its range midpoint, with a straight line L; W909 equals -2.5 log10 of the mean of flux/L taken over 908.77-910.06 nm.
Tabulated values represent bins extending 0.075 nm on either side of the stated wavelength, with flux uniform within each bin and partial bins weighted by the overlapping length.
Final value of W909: 0.140 mag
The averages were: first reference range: 32.8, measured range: 27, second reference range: 30.2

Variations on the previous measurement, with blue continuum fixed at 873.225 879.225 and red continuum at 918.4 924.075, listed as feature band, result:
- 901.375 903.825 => 0.023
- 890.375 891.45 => 0.067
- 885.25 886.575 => -0.198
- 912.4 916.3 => -0.077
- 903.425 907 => -0.033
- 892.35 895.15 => -0.079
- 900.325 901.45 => 0.042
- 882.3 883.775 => -0.167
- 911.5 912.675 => 0.058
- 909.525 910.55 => 0.097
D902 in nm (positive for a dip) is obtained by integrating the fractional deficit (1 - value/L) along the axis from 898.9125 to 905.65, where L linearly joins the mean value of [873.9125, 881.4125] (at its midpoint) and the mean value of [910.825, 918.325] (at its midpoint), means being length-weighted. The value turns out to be 0.29 nm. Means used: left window 32.5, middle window 30.3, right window 31.2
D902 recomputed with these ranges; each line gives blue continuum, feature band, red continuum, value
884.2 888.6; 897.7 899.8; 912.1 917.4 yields 0.17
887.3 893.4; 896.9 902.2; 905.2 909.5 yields 0.20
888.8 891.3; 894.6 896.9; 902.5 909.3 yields -0.21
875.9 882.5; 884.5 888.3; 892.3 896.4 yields -0.19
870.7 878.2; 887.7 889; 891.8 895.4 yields 0.02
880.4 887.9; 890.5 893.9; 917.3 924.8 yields 0.16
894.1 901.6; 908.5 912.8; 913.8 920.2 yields 0.33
